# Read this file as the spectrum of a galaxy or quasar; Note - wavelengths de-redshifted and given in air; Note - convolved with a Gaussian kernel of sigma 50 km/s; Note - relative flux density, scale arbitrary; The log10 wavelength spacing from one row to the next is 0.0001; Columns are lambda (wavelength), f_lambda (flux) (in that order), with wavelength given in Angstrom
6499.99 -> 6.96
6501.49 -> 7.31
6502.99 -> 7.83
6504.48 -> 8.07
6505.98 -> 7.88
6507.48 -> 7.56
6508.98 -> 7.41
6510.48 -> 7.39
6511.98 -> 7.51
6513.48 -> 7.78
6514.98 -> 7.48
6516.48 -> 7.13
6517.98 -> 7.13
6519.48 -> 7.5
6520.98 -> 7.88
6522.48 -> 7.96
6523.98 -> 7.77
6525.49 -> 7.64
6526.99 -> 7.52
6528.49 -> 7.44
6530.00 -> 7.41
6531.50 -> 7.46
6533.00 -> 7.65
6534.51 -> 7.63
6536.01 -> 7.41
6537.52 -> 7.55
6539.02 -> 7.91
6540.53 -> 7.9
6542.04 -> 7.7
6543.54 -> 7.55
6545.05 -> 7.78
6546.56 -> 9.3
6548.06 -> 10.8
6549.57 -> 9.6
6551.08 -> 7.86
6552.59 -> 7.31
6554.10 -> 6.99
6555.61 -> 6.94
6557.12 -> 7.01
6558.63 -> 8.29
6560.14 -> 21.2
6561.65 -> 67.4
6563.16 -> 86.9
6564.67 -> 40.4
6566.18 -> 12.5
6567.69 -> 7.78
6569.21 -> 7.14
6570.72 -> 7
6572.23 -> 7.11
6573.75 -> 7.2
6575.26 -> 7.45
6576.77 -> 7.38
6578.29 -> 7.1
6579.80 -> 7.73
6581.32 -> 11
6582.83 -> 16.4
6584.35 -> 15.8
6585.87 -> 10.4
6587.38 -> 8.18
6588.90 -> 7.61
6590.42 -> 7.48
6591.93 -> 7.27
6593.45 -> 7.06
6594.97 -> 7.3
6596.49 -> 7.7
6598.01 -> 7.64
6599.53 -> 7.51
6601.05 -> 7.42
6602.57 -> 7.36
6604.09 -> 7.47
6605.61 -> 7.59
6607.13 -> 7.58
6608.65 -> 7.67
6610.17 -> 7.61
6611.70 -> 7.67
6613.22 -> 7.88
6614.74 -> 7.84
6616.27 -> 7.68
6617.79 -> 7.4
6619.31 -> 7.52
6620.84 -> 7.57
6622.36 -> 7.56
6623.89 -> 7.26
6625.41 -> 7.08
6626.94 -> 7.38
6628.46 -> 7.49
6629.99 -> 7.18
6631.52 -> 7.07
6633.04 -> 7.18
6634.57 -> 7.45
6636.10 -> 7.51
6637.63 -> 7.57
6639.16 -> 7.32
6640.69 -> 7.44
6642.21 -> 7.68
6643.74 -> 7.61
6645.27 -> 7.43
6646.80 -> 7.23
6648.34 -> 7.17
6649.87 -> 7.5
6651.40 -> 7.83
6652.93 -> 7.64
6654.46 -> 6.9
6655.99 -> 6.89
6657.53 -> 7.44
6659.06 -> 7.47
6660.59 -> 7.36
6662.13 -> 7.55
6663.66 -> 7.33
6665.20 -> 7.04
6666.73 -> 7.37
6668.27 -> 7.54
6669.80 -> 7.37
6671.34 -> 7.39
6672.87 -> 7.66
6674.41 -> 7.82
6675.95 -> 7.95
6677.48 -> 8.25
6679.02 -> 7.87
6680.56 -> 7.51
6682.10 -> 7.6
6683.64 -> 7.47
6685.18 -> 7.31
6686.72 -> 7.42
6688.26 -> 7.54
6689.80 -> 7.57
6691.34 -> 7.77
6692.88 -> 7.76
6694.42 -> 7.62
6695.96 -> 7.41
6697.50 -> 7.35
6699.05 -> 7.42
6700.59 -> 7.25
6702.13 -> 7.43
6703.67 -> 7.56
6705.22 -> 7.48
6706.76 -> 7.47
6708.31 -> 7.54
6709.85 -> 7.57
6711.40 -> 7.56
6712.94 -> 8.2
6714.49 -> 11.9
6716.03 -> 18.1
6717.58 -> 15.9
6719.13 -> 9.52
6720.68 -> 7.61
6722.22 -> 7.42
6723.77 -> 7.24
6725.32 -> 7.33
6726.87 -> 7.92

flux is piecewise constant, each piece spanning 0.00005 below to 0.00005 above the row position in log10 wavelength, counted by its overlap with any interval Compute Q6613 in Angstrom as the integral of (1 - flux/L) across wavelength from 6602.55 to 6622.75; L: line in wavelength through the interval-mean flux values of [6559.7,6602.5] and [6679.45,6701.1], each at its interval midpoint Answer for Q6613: 8.16 Angstrom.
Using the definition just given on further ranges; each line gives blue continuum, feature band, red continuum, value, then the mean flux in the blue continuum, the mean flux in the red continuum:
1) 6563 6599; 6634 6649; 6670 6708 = 3.30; 12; 7.57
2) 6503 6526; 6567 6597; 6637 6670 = -4.43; 7.61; 7.39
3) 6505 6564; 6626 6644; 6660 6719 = 3.86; 11.7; 8.18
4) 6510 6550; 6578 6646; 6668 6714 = -2.58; 7.83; 7.62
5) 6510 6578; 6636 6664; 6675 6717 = 5.69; 11.9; 8.18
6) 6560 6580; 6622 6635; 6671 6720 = 6.82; 21.4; 8.39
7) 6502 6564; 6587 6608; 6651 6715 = 4.98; 11.5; 7.61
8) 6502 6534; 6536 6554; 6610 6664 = -1.57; 7.59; 7.43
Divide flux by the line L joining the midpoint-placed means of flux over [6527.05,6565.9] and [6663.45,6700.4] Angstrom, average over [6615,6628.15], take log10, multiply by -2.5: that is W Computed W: 0.41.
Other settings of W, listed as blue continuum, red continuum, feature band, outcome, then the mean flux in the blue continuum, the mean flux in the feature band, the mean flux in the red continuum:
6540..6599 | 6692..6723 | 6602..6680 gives 0.40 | 13.2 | 7.48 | 8.8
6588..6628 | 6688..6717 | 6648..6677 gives 0.08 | 7.51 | 7.45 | 8.41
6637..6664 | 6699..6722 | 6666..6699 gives 0.11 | 7.41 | 7.59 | 9.25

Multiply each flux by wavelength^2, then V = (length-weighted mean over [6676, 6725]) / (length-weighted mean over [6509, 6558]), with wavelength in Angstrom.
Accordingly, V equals 1.14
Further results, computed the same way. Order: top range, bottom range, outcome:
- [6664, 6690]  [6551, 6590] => 0.50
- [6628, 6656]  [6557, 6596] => 0.48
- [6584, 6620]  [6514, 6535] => 1.08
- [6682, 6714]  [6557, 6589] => 0.45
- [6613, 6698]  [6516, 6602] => 0.68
